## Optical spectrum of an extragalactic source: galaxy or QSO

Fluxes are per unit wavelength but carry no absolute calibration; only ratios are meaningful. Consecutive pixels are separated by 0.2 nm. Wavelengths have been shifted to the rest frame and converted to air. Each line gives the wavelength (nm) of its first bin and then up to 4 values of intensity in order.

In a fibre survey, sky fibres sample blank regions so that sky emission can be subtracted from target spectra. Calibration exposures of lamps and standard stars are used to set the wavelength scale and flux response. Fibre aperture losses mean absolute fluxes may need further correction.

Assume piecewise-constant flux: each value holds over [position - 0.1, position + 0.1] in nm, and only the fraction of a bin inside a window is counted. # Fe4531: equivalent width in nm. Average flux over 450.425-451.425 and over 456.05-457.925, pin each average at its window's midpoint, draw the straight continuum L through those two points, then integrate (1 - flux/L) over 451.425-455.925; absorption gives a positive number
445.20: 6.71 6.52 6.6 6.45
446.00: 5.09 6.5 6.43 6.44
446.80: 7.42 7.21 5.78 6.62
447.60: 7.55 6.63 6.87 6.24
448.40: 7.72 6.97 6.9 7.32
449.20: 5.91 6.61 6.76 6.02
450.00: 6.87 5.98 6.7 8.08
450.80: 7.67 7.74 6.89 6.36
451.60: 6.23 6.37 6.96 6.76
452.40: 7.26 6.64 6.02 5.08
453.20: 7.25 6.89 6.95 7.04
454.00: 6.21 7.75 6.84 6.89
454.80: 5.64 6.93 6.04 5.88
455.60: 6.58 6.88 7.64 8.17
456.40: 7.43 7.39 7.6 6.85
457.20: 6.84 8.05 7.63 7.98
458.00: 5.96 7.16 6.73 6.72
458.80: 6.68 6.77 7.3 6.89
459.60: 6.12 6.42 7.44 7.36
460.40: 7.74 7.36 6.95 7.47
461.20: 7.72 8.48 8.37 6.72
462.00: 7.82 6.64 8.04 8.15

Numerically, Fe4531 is 0.51 nm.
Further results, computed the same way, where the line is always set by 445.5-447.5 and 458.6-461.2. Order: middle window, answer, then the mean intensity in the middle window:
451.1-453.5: 0.06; 6.56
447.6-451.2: -0.17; 6.9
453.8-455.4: 0.05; 6.6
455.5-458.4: -0.15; 7.28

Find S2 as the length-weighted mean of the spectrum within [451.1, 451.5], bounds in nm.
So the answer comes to 6.62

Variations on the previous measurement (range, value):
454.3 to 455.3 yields 6.47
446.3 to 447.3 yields 6.66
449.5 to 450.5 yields 6.47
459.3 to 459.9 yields 6.48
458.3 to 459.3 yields 6.84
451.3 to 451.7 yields 6.29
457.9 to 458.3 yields 6.56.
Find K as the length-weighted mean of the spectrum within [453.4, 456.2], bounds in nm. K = 6.77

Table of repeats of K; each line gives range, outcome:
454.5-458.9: 6.99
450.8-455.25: 6.7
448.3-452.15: 6.84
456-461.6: 7.26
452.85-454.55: 6.73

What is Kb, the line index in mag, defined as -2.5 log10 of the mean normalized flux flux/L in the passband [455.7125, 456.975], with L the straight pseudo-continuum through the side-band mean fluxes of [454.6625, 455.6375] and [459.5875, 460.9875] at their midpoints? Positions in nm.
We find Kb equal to -0.165 mag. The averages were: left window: 6.22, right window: 7.14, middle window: 7.48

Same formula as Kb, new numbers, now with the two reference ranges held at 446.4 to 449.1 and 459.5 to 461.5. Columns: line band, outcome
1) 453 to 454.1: 0.058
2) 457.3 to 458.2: -0.024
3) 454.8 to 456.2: 0.070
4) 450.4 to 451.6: -0.033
